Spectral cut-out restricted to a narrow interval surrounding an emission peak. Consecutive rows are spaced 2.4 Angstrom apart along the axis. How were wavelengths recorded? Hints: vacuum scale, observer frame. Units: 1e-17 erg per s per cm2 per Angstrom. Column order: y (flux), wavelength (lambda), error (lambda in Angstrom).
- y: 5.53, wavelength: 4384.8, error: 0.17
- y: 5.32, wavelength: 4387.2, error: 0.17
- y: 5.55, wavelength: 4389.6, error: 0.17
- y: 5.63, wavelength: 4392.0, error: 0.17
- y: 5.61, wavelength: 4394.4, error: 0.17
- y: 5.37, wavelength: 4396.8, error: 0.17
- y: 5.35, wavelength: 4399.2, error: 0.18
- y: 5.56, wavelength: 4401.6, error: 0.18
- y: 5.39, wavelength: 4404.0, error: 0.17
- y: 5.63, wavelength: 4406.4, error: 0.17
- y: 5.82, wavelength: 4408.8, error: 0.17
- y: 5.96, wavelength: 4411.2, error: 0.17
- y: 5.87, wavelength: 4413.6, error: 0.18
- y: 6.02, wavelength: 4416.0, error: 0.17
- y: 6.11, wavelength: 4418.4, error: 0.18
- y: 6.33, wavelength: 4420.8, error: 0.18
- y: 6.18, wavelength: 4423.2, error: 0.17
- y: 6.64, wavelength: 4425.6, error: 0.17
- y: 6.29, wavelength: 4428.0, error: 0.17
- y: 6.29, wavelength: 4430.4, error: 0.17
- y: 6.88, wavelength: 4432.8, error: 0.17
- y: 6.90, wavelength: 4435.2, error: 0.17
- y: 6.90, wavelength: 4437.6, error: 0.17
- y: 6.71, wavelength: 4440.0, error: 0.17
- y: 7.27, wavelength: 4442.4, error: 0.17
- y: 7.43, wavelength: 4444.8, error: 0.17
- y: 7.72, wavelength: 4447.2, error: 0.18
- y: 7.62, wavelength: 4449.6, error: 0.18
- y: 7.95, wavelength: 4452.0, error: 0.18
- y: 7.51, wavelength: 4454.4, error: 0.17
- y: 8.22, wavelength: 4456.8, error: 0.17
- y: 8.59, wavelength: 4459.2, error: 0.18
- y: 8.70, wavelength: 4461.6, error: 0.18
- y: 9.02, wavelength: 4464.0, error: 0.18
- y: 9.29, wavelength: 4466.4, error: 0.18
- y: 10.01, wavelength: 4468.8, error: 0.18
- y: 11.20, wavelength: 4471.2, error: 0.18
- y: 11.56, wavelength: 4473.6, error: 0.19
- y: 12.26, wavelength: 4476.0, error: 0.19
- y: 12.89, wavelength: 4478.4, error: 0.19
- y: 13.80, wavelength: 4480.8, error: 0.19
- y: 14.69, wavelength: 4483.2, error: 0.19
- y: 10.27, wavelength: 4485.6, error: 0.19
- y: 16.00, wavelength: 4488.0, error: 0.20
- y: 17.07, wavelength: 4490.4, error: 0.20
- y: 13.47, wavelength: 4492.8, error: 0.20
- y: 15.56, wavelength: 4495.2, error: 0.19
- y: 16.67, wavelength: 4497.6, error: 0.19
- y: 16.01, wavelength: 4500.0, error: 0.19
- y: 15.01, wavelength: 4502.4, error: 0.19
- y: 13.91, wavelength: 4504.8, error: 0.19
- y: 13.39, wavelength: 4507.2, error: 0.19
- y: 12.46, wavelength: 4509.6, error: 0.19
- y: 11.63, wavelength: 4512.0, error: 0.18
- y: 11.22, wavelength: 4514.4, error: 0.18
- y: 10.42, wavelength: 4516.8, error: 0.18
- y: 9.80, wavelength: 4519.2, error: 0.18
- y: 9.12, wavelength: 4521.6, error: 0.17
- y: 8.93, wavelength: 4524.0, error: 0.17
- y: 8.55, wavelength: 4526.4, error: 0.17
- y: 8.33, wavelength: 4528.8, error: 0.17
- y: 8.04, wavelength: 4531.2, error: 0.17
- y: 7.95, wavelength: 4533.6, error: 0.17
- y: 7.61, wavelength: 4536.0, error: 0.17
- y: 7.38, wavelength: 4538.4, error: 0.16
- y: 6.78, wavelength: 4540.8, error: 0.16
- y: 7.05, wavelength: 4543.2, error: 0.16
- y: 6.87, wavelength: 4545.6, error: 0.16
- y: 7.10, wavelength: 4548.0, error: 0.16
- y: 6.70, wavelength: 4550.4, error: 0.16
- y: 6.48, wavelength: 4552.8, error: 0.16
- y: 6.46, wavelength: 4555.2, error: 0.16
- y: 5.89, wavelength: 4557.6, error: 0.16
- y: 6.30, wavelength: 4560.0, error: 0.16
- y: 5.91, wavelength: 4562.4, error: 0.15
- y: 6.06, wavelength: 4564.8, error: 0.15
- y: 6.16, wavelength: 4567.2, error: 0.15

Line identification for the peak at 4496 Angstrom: C IV 1549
